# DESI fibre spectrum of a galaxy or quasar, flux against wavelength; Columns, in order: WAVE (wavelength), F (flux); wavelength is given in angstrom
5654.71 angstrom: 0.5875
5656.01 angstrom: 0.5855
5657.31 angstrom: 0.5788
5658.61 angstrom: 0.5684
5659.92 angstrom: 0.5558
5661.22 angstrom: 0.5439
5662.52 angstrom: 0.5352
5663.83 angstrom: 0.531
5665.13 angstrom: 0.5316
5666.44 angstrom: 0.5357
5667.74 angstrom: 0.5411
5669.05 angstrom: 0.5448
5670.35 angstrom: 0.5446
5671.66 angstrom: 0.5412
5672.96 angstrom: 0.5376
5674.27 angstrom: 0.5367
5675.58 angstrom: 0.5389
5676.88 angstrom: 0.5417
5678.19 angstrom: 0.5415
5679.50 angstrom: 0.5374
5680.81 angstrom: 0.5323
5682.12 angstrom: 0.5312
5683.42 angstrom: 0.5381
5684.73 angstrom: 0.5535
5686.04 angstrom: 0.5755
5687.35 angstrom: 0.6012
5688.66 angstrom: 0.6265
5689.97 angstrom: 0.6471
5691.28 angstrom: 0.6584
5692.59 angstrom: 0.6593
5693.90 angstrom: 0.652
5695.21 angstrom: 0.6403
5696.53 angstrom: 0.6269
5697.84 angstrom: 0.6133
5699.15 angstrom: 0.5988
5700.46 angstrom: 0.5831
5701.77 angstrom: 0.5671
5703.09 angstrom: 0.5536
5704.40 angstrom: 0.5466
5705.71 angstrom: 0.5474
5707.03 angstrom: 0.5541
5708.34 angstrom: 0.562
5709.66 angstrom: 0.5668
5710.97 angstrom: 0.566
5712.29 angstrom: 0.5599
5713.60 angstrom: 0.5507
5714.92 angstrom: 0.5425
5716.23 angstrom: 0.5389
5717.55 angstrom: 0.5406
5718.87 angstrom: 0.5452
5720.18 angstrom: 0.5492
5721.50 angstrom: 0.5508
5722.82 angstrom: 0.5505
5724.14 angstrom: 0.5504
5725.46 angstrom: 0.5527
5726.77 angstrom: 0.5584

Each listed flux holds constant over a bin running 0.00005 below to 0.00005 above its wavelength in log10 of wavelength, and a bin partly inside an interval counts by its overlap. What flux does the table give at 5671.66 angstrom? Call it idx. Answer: 0.5412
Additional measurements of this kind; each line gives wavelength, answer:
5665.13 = 0.5316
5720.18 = 0.5492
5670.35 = 0.5446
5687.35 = 0.6012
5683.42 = 0.5381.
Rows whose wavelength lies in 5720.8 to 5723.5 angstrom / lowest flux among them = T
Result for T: 0.5505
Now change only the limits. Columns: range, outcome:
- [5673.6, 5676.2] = 0.5367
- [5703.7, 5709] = 0.5466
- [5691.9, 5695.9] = 0.6403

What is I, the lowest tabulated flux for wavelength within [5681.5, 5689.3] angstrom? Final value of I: 0.5312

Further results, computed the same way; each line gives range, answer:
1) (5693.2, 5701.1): 0.5831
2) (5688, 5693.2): 0.6265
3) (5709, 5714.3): 0.5507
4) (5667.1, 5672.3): 0.5411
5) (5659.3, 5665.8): 0.531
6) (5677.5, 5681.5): 0.5323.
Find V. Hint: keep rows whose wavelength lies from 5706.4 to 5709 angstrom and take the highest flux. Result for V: 0.562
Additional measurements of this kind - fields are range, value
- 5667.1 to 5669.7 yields 0.5448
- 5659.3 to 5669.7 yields 0.5558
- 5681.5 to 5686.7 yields 0.5755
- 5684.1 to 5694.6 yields 0.6593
